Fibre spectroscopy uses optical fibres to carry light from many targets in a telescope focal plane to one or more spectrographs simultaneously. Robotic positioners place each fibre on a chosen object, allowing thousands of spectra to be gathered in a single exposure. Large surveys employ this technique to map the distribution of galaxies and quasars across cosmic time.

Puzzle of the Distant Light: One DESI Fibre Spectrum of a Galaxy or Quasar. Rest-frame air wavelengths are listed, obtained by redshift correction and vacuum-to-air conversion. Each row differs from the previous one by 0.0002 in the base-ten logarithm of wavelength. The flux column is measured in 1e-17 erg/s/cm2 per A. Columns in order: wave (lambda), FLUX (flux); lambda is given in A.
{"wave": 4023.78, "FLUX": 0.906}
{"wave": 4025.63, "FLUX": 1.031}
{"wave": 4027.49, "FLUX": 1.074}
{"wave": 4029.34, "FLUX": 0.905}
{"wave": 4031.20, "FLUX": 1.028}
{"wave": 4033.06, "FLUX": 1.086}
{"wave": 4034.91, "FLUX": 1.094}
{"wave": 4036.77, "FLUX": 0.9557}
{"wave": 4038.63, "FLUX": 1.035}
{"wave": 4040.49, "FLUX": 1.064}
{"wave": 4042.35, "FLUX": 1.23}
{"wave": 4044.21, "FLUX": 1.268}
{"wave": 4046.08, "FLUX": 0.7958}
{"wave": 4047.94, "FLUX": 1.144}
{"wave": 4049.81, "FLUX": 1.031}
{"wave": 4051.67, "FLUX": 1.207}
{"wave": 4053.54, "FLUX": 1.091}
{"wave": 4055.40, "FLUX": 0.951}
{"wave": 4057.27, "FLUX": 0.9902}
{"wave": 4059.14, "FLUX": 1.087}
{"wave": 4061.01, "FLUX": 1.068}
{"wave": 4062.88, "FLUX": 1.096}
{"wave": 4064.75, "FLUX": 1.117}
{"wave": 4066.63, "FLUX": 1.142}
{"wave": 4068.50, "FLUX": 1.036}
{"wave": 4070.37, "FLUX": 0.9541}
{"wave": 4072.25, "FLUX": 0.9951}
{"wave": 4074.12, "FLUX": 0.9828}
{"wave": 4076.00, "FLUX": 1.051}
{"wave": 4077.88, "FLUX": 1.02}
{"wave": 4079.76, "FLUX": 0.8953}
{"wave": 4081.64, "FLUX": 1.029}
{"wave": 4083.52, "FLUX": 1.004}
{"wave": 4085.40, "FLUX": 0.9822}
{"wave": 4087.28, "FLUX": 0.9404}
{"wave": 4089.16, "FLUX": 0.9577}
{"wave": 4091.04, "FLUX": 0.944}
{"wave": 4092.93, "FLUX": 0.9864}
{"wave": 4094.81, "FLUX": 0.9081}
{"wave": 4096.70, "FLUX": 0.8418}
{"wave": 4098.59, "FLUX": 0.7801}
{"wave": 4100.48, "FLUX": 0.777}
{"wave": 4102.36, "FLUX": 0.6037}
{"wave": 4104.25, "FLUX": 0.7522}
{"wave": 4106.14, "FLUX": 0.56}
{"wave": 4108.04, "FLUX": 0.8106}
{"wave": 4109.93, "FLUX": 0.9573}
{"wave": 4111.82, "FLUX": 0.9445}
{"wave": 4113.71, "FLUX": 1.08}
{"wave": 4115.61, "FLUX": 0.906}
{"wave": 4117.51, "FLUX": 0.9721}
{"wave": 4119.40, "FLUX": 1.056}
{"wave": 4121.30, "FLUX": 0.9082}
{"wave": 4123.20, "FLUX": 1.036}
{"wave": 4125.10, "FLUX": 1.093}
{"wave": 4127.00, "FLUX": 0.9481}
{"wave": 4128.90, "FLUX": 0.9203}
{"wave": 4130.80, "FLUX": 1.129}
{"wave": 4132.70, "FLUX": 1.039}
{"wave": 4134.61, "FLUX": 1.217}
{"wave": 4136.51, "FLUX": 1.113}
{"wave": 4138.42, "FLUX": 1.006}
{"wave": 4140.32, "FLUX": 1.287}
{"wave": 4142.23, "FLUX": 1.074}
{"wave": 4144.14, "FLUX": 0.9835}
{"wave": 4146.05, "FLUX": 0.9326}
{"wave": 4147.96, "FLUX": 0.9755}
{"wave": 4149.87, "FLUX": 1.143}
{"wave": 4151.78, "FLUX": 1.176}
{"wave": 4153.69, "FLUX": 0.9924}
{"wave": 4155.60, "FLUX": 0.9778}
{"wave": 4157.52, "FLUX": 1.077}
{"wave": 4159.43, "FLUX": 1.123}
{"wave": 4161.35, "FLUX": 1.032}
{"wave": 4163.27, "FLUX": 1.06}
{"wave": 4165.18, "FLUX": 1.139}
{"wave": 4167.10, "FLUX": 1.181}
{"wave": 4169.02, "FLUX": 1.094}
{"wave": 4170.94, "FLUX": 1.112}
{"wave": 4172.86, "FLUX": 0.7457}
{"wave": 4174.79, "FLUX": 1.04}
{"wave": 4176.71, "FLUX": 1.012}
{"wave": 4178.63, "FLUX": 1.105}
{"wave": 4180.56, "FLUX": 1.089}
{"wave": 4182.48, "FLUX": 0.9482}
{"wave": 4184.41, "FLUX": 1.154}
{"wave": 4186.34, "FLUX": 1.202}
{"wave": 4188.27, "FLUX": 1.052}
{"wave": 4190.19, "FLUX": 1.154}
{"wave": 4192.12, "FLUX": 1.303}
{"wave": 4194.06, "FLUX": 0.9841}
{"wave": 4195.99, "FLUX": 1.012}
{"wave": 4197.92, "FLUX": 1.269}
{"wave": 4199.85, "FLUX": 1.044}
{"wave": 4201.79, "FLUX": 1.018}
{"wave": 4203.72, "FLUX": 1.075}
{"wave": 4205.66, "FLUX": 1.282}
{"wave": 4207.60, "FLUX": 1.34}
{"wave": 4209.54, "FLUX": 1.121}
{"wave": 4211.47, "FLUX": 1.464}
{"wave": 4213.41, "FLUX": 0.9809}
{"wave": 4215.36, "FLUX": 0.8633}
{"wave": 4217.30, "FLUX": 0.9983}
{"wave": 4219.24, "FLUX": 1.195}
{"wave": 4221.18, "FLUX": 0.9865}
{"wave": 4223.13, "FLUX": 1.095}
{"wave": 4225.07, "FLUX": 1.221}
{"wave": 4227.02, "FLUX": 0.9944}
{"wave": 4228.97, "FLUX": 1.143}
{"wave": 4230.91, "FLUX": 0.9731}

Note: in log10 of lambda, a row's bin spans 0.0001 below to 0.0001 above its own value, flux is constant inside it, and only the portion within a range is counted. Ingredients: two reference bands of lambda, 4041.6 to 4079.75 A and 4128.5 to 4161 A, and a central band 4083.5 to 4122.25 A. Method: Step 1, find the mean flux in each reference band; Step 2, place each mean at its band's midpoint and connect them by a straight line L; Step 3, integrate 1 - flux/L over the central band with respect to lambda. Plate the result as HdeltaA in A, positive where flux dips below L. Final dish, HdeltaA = 6.5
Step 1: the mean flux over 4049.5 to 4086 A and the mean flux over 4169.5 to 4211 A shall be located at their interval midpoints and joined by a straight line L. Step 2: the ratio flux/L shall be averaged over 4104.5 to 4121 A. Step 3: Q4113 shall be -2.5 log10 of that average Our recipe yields 0.174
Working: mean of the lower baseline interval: 1.04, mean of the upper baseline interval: 1.1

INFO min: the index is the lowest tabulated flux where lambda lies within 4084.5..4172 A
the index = 0.56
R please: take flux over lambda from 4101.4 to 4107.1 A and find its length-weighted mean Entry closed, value 0.639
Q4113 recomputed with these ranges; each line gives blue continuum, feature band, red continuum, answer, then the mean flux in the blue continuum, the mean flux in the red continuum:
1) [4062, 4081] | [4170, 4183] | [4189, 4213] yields 0.133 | 1.03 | 1.17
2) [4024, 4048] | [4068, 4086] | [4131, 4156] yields 0.067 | 1.05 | 1.07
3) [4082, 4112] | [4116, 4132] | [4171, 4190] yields -0.095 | 0.86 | 1.05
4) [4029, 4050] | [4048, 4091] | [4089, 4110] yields -0.105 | 1.06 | 0.812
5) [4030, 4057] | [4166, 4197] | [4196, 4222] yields 0.038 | 1.07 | 1.12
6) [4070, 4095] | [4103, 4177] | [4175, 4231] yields 0.028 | 0.978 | 1.11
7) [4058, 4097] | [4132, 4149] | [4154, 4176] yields -0.034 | 1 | 1.05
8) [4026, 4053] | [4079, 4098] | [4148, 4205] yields 0.134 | 1.07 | 1.08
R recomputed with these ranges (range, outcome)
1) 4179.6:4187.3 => 1.1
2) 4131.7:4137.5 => 1.12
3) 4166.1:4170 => 1.14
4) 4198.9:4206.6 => 1.1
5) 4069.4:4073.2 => 0.976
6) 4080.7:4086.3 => 1.01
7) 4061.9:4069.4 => 1.1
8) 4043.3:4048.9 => 1.07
